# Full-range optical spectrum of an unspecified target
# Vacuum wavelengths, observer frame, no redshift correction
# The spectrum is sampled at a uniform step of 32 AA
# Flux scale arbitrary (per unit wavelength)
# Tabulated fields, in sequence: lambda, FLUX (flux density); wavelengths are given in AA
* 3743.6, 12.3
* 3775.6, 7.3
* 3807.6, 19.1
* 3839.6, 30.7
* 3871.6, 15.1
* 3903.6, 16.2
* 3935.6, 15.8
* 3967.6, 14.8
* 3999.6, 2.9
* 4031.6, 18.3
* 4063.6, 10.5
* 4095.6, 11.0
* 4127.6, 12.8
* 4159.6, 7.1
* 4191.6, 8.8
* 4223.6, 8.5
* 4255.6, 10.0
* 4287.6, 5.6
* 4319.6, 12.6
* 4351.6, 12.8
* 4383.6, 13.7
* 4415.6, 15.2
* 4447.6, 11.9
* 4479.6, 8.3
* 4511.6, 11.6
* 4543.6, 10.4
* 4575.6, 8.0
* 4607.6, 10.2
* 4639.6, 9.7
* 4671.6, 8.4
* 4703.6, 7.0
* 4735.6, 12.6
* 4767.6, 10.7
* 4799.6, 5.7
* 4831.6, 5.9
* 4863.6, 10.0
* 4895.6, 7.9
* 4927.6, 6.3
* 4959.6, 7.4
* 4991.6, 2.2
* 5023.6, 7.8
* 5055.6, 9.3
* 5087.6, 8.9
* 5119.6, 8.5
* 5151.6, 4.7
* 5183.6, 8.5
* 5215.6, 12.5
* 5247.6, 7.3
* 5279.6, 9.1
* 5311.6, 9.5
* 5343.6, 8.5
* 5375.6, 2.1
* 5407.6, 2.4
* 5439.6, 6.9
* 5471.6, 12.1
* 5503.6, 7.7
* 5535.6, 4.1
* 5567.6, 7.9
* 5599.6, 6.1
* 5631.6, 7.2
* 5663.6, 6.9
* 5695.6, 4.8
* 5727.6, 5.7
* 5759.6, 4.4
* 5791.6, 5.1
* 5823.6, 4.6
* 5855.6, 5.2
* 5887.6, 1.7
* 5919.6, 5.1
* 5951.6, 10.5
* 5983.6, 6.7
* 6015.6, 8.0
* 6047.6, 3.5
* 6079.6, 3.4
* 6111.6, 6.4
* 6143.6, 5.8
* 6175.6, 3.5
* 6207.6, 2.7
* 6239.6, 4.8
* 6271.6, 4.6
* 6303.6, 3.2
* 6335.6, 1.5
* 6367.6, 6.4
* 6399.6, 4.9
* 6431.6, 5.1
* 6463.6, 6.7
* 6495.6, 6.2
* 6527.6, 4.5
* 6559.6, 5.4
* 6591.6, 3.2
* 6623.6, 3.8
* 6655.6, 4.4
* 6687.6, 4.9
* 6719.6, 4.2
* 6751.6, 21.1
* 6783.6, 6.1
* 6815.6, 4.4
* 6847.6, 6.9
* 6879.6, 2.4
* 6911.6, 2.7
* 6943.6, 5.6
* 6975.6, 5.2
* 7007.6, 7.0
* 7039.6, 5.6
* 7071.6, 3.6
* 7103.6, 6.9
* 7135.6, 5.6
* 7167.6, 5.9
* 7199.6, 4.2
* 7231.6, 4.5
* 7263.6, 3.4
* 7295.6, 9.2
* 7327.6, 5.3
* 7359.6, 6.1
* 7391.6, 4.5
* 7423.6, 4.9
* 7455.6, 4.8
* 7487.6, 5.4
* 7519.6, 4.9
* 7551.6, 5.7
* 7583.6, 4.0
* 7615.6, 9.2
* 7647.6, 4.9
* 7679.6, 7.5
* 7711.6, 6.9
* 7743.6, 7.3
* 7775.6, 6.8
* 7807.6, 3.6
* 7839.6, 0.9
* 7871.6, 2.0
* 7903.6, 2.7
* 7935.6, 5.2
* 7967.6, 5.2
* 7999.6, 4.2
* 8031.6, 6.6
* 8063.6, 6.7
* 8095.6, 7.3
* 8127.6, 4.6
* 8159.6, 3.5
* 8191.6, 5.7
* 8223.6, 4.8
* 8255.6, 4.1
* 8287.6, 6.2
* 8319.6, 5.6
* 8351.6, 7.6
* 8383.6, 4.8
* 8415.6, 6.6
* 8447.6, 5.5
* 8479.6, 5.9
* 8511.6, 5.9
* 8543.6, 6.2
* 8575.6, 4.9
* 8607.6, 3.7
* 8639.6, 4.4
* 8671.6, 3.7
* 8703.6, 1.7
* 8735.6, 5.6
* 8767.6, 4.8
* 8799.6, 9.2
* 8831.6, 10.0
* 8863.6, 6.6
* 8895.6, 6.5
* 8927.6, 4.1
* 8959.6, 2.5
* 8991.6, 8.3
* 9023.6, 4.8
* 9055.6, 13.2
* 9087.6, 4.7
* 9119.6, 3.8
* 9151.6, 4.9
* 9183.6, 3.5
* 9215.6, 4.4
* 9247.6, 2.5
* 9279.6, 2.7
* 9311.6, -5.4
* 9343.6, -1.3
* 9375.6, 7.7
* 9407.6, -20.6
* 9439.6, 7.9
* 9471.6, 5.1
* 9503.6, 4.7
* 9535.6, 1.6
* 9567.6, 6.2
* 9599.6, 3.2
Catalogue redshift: 0.81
